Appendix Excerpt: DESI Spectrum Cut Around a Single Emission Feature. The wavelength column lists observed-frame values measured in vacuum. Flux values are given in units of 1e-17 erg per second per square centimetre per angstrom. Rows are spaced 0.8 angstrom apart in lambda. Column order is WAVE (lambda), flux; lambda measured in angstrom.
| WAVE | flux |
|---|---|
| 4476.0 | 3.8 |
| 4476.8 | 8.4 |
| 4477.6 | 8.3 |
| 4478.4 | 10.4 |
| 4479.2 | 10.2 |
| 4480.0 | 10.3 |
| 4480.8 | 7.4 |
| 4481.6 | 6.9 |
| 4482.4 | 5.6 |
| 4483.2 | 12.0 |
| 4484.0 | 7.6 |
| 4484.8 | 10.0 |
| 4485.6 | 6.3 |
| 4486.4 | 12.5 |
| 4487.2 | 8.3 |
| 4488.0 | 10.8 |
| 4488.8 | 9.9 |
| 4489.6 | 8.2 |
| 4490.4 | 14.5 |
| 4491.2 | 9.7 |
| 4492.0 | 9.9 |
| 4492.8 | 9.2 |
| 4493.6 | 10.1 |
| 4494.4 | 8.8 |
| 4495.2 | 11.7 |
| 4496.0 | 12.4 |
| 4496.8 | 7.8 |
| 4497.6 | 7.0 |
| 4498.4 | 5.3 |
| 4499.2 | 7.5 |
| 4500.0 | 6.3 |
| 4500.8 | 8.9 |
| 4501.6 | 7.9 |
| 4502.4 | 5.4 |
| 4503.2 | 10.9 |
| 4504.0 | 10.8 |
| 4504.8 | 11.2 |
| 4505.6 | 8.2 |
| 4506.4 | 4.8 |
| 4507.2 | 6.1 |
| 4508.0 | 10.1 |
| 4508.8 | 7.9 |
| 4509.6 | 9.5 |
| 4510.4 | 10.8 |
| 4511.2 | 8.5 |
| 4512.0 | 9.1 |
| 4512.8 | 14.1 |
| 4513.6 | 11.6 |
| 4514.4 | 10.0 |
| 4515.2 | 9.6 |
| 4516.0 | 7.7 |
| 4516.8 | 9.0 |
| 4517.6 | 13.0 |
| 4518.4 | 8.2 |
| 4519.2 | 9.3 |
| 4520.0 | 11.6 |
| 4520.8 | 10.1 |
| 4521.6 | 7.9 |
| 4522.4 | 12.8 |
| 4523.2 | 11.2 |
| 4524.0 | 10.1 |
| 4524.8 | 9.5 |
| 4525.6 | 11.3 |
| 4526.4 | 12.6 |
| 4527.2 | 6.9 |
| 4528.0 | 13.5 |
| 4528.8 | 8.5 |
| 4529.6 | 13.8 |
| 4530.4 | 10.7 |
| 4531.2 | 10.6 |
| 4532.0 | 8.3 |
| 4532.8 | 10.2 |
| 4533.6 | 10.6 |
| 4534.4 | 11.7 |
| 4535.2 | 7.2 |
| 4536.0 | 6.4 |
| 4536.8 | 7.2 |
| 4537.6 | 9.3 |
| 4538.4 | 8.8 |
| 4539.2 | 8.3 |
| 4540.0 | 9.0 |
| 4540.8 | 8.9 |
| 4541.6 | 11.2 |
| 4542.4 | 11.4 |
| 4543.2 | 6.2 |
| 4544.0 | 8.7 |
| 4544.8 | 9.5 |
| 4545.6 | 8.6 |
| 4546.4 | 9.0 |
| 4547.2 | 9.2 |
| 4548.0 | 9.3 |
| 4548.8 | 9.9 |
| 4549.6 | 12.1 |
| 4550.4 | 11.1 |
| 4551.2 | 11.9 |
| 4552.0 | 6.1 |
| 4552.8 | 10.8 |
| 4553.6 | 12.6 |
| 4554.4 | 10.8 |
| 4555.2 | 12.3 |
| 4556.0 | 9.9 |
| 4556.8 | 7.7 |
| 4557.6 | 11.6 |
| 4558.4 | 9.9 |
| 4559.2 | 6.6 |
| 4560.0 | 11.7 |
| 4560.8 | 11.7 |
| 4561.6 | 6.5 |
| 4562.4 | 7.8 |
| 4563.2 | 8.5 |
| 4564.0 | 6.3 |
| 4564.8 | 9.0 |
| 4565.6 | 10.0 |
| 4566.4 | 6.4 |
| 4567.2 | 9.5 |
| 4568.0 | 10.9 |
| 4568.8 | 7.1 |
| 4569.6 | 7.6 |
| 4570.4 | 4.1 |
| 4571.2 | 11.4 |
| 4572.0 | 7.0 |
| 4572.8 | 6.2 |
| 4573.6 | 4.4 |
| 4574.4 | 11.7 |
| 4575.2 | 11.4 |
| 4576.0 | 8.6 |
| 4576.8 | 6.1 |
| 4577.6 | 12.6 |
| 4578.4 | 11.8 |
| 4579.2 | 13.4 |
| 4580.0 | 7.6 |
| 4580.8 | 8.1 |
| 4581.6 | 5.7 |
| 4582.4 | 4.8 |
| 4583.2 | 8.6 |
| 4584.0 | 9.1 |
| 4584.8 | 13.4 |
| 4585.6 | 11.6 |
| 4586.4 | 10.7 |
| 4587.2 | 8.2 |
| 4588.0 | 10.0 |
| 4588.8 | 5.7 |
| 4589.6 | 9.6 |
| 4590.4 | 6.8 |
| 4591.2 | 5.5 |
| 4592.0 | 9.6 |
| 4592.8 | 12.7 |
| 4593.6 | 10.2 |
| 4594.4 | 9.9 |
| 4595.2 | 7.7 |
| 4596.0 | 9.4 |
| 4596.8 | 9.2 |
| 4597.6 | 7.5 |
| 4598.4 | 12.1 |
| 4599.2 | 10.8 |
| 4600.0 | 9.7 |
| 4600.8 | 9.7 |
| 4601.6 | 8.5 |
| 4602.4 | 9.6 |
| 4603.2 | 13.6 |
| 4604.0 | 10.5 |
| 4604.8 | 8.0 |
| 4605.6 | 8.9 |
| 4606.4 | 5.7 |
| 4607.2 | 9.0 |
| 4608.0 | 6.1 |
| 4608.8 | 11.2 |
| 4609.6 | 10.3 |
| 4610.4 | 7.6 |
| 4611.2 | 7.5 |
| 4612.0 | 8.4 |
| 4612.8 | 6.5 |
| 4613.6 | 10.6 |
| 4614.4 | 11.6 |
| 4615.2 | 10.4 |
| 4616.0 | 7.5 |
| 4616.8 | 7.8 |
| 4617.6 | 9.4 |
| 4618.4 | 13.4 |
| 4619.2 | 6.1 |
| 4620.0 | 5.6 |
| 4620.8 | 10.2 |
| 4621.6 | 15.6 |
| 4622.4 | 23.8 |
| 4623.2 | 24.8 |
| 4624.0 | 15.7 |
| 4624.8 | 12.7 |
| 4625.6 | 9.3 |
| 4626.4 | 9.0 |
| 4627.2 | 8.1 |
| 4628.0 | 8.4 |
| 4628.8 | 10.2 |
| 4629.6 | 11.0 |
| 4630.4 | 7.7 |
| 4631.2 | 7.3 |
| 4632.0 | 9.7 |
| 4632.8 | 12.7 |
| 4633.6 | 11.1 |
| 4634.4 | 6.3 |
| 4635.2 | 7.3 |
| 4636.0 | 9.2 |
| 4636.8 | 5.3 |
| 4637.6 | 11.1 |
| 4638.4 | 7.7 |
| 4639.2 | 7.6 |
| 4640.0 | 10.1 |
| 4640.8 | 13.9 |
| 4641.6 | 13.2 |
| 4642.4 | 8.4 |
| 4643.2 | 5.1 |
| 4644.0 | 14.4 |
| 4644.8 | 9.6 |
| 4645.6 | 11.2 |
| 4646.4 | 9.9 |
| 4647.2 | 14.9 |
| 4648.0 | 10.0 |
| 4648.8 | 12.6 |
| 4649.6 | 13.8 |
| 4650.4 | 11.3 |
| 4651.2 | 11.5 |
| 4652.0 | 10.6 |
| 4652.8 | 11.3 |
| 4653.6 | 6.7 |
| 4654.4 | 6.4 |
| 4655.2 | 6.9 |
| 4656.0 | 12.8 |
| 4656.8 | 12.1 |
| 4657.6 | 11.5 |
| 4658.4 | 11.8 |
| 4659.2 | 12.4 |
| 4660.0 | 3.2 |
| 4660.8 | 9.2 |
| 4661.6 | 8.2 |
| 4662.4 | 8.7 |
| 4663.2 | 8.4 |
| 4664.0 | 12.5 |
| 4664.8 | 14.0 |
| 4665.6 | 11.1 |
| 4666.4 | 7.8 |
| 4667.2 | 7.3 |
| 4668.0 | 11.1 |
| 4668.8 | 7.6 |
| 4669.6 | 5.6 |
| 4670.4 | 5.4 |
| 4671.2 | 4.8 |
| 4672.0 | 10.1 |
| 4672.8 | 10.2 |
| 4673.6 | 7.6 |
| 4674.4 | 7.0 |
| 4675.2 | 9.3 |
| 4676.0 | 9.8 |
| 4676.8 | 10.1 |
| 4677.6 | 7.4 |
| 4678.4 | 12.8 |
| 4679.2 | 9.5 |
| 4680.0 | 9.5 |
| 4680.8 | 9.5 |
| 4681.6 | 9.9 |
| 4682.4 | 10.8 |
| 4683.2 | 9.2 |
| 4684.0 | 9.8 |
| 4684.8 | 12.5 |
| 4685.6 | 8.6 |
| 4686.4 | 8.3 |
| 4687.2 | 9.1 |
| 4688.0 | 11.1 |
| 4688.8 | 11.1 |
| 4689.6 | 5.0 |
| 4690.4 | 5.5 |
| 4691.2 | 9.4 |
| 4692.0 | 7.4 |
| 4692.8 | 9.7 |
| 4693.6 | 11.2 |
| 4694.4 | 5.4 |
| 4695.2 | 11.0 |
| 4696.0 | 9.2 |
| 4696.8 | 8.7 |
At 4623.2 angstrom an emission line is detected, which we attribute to Hgamma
